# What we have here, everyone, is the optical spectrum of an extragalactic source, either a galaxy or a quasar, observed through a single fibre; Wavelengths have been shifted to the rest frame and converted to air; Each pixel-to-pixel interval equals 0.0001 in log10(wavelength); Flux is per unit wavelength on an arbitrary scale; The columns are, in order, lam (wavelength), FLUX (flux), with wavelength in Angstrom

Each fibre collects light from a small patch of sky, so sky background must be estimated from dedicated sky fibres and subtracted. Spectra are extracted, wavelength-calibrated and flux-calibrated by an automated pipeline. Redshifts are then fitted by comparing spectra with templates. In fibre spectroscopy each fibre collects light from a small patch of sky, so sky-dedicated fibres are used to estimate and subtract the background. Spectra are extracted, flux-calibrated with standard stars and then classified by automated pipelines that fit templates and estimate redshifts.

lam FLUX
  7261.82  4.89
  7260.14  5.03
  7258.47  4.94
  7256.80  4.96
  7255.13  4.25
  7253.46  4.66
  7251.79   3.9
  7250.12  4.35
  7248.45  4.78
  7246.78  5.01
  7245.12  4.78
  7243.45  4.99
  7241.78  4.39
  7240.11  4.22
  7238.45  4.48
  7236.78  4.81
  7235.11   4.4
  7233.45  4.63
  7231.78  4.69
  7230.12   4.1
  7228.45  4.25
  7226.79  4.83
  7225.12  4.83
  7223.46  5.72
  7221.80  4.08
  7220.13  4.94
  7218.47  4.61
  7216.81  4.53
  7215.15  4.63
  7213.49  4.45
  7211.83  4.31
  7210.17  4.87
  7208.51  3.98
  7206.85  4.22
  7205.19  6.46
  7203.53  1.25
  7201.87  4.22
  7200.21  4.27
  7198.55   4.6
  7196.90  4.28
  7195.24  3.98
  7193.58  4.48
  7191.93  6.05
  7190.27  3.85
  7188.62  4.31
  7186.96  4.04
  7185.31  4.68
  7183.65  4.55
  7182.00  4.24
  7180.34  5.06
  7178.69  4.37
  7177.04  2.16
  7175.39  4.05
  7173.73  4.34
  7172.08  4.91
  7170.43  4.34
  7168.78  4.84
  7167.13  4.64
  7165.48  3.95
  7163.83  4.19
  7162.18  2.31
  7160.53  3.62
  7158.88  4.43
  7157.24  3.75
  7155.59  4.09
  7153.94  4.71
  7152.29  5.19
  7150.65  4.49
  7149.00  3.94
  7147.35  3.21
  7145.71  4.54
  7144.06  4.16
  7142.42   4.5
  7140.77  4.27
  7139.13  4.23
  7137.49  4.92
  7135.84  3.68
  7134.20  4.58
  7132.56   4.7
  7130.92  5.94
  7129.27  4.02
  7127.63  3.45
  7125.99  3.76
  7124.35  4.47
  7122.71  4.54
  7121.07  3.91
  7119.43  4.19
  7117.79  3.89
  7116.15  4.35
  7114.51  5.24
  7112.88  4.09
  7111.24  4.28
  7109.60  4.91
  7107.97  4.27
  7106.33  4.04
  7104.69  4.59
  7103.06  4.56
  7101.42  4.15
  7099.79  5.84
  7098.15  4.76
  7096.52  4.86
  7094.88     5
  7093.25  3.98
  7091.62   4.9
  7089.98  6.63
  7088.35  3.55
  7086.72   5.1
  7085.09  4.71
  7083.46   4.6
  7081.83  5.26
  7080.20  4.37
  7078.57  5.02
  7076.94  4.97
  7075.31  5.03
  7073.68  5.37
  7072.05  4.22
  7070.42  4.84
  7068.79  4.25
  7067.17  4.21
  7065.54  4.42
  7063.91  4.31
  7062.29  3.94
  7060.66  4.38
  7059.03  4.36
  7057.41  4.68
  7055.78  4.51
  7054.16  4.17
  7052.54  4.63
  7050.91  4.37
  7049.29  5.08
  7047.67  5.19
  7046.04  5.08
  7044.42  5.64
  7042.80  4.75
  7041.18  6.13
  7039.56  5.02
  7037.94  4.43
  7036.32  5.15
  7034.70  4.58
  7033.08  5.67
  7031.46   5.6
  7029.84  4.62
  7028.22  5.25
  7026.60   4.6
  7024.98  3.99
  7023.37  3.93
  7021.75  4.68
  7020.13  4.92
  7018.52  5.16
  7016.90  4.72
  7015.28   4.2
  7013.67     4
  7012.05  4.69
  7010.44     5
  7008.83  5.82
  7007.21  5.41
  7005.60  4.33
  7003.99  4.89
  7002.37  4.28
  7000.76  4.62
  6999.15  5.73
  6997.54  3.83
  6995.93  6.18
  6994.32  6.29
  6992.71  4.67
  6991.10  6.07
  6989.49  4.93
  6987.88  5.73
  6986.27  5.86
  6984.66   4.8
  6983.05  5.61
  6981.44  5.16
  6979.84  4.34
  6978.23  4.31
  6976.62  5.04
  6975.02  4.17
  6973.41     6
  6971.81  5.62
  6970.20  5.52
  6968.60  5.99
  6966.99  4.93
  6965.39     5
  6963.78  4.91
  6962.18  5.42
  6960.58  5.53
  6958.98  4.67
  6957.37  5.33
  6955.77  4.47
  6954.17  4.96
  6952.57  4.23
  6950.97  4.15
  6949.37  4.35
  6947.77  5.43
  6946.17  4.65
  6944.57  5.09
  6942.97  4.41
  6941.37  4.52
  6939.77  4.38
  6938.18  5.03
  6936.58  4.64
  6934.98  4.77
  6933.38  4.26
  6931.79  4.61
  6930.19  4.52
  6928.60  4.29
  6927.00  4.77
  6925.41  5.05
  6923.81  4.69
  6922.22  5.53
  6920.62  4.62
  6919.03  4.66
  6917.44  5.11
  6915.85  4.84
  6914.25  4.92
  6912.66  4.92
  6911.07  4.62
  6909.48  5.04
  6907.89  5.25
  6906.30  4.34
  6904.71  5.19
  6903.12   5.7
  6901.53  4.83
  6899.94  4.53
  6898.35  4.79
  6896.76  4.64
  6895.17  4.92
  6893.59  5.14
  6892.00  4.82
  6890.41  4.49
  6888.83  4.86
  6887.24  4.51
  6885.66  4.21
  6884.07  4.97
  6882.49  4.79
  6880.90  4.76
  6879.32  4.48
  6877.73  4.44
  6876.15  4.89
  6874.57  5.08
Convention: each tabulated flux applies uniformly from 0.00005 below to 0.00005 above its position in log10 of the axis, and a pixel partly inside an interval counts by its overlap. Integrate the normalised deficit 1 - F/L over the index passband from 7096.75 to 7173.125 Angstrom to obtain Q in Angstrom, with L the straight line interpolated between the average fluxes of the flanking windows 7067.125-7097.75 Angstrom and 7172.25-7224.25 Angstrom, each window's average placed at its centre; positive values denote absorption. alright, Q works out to 4.5 Angstrom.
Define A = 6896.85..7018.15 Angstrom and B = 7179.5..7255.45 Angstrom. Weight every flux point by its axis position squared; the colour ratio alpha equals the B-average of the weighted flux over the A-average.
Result 0.98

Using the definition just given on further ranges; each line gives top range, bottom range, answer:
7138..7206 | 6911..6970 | 0.94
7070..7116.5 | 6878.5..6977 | 1.02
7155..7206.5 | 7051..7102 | 0.93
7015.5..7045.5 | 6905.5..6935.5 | 1.06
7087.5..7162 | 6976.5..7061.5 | 0.92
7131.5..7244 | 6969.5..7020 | 0.91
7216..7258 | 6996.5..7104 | 1.02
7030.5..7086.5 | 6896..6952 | 1.04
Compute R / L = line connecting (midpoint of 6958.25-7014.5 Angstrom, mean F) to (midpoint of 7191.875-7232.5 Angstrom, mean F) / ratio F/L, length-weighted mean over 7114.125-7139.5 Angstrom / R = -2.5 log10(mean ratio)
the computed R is 0.088 mag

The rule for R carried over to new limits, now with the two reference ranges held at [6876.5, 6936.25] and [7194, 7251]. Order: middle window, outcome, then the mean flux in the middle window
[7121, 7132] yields 0.061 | 4.33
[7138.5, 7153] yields 0.071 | 4.28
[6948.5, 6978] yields -0.061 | 5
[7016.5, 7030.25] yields 0.006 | 4.65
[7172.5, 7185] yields 0.095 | 4.16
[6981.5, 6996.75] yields -0.179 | 5.55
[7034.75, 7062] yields -0.039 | 4.82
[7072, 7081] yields -0.058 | 4.88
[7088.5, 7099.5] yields -0.081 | 4.97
